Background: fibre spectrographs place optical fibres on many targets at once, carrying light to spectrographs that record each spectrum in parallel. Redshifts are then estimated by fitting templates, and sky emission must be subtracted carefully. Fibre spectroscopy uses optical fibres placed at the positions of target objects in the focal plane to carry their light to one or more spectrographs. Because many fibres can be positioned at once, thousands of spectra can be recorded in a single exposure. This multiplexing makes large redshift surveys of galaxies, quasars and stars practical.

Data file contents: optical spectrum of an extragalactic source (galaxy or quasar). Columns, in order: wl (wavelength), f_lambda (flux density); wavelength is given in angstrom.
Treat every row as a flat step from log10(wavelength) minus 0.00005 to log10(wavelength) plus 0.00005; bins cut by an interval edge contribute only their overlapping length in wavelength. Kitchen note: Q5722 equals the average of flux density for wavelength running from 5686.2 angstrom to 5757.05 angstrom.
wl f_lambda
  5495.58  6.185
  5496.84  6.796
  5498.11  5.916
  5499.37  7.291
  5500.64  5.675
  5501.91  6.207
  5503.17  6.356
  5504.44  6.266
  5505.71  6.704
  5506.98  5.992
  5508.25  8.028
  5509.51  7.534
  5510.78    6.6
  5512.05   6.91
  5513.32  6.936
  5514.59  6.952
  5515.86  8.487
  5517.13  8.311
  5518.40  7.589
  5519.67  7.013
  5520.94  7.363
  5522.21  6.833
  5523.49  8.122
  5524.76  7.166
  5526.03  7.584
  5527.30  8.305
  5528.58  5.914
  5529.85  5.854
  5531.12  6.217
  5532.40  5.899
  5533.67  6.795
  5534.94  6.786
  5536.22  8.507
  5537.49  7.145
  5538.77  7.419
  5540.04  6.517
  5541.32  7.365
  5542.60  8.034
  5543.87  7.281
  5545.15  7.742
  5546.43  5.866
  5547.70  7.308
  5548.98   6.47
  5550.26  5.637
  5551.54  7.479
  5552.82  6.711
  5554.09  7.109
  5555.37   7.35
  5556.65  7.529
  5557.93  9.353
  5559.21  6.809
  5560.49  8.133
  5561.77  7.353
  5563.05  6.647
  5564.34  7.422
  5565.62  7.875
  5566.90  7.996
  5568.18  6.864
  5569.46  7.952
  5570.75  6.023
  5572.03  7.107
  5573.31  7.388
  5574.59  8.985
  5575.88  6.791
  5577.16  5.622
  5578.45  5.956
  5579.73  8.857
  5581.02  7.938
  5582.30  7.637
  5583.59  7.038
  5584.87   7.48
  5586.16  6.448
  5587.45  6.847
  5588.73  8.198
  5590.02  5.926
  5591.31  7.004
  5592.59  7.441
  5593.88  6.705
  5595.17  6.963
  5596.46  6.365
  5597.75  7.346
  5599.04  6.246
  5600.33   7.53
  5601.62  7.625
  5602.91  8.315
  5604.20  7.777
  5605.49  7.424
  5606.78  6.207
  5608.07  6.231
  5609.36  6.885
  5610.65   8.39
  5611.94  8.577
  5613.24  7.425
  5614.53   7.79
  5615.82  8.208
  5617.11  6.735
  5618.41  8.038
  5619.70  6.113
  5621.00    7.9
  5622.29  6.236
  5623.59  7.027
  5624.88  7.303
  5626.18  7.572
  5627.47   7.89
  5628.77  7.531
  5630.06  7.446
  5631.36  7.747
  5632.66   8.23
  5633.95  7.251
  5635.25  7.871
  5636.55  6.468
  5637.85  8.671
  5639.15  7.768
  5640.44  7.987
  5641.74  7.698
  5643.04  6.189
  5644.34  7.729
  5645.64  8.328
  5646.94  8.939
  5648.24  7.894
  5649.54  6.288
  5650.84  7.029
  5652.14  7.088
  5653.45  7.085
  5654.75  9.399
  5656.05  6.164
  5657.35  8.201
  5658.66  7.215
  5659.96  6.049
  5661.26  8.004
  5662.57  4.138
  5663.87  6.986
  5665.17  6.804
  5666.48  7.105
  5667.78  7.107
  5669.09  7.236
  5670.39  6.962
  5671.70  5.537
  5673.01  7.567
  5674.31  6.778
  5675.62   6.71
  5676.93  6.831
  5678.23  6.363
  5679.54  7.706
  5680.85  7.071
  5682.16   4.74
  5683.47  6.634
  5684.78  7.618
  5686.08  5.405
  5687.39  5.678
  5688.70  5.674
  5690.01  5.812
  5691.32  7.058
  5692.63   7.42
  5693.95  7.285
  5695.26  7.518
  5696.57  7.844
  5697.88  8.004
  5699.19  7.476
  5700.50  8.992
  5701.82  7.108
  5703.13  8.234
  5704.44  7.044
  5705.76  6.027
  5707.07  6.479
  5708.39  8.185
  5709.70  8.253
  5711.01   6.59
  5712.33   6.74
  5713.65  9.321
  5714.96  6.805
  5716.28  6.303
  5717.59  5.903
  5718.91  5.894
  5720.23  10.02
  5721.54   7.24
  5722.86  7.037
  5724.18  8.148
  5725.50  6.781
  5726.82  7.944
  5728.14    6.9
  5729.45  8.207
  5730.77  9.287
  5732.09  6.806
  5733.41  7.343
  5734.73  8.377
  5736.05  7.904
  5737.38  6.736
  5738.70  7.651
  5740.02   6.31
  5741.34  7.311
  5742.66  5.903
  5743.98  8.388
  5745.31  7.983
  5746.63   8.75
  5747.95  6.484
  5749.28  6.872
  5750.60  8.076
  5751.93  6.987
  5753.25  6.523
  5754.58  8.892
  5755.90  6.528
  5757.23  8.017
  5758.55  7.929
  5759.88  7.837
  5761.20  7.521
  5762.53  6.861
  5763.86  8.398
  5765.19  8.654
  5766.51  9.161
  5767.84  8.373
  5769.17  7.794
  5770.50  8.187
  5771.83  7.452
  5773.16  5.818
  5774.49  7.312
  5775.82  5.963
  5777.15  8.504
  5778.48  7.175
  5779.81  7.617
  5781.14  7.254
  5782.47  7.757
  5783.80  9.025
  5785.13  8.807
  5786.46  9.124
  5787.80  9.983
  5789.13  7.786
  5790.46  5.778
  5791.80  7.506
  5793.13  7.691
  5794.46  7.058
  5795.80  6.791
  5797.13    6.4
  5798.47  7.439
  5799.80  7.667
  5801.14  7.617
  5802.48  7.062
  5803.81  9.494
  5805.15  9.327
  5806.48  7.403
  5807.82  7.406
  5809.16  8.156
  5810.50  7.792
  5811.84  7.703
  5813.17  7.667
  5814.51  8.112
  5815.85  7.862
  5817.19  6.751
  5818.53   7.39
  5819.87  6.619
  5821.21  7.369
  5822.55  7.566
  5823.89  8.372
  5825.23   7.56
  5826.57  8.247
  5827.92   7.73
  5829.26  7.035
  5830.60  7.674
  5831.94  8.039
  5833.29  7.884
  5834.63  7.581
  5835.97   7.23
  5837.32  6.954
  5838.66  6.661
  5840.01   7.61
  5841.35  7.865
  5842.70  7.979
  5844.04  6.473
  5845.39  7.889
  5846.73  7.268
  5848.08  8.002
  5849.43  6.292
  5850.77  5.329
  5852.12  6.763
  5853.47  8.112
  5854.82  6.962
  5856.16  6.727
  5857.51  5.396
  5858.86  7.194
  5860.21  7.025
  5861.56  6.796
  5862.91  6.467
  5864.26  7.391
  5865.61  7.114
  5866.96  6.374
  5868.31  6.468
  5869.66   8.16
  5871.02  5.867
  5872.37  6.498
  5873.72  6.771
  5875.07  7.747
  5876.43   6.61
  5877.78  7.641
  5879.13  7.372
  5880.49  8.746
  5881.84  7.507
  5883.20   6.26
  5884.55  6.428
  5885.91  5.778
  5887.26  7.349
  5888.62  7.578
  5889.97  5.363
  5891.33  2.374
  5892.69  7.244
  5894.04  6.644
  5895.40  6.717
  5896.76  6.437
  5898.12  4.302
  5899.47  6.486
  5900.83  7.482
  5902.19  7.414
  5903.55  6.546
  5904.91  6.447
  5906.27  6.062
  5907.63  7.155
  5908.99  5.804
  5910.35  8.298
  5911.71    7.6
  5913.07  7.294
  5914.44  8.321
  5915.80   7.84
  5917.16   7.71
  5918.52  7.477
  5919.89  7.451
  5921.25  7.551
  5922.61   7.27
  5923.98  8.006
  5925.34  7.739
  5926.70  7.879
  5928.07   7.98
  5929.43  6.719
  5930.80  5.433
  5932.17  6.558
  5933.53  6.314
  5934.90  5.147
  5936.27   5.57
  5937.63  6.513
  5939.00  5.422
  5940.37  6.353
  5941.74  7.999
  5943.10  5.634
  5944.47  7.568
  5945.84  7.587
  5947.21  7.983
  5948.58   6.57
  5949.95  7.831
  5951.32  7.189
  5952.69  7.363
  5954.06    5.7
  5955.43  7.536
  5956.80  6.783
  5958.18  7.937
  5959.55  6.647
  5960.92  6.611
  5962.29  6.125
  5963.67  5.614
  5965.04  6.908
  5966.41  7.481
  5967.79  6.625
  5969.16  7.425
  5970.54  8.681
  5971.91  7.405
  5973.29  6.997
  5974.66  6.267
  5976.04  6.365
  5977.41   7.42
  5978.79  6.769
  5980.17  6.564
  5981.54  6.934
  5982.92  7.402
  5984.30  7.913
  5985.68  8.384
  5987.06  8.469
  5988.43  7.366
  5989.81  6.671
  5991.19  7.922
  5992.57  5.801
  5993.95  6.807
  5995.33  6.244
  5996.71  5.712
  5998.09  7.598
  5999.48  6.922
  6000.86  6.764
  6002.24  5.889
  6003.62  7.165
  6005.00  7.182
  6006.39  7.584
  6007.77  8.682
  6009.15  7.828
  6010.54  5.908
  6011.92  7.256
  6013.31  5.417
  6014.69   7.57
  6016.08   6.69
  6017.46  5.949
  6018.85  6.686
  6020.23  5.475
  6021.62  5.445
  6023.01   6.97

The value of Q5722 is 7.33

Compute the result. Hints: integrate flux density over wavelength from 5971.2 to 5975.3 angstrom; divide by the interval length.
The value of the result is 6.92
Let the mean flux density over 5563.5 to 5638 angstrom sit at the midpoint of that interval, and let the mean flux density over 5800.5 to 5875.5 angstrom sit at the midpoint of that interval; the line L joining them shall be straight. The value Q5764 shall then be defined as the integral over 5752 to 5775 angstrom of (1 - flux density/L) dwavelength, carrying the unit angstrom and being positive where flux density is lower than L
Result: -1.2 angstrom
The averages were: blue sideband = 7.31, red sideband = 7.33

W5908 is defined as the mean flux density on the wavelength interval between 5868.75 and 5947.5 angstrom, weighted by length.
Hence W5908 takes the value 6.86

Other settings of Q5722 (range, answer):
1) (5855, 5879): 6.85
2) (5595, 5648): 7.47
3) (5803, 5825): 7.8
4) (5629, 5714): 7.17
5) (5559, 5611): 7.21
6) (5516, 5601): 7.18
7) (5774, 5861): 7.5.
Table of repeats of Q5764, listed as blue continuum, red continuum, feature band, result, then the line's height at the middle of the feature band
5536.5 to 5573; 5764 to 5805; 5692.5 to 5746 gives 1.1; 7.62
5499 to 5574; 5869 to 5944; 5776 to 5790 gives -2.6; 6.92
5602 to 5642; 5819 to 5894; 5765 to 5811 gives -3.8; 7.18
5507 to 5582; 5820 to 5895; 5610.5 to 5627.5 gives -0.7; 7.18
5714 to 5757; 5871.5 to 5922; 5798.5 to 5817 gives -1.9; 7.17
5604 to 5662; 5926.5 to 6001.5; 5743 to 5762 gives -0.9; 7.26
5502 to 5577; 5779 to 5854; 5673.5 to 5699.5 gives 2.2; 7.4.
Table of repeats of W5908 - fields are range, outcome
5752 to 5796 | 7.73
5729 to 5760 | 7.53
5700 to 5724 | 7.35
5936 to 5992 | 7.05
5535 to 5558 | 7.2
